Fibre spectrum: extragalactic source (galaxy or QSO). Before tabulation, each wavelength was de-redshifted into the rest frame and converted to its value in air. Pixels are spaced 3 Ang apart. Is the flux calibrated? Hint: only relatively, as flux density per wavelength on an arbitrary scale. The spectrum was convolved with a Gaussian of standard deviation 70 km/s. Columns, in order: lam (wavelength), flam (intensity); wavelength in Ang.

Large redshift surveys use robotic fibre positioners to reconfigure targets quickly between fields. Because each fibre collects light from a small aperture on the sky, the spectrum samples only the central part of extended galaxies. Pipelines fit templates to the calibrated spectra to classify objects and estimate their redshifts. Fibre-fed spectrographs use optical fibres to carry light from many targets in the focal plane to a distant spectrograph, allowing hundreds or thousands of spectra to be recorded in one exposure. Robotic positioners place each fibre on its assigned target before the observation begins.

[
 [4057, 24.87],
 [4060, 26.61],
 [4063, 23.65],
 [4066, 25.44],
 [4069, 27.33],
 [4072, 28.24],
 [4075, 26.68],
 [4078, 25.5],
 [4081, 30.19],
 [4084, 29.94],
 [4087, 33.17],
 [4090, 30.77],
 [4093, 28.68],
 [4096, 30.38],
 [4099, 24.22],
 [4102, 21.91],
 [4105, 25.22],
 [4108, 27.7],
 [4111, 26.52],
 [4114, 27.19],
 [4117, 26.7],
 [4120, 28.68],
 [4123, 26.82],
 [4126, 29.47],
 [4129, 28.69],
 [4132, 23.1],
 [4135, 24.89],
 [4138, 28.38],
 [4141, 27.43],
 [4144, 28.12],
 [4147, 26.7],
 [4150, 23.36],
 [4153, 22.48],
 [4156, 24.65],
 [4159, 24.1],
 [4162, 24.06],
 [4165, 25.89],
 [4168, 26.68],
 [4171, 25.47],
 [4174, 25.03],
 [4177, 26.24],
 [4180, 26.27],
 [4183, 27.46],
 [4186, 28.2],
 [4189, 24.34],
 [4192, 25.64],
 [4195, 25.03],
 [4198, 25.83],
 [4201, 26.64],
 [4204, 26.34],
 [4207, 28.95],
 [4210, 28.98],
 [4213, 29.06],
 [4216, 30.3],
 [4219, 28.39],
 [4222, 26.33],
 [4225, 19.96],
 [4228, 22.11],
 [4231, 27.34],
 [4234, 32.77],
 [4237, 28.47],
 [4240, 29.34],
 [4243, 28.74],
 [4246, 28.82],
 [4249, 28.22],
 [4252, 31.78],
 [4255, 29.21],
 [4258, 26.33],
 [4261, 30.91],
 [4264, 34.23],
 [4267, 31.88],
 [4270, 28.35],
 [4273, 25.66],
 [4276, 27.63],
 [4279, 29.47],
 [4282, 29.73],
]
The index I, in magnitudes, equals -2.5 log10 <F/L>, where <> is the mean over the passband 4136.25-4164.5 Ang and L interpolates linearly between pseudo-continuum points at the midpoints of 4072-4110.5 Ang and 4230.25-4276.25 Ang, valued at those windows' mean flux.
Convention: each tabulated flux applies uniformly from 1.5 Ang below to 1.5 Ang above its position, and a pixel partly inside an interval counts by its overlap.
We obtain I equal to 0.118 mag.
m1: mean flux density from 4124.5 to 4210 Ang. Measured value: 26.1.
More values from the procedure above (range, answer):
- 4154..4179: 25.2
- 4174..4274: 27.8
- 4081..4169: 26.8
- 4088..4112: 27.1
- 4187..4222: 27.2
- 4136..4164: 25.5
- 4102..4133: 26.8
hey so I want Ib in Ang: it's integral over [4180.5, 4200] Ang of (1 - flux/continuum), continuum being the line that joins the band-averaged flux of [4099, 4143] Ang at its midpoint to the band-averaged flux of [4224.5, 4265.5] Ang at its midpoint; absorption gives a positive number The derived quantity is 1.1 Ang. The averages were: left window 26.6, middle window 26.1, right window 28.7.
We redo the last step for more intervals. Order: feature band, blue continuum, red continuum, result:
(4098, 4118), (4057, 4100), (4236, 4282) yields 1.7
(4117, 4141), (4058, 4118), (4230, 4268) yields 0.7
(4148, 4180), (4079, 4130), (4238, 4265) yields 4.2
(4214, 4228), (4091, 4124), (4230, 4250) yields 1.4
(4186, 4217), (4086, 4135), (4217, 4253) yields 0.5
